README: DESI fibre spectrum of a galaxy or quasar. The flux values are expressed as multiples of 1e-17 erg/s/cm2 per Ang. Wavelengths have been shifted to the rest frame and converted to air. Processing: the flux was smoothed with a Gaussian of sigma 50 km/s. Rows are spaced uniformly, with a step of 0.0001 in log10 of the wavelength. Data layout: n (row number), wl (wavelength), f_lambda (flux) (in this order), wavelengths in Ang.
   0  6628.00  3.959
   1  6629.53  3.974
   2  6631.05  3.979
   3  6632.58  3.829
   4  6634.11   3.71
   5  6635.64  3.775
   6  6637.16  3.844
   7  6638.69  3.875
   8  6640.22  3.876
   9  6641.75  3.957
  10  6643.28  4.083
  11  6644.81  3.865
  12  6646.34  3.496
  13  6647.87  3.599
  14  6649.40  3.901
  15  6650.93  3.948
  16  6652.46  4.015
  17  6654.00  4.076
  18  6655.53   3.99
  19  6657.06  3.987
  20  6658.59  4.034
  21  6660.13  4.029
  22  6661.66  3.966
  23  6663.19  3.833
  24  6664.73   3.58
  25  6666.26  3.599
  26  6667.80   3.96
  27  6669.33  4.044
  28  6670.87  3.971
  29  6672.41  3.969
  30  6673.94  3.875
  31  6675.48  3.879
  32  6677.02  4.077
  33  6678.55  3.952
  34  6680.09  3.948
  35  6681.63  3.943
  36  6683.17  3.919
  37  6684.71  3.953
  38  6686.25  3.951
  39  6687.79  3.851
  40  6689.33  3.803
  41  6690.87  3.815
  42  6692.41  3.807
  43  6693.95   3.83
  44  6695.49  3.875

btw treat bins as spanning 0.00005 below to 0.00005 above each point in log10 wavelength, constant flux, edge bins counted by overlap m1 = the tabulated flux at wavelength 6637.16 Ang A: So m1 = 3.844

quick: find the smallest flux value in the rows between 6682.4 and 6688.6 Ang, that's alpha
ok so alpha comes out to 3.851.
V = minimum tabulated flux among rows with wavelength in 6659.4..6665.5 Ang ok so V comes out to 3.58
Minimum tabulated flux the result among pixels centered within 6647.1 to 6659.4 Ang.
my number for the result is 3.599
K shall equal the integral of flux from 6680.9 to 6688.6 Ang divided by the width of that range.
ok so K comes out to 3.92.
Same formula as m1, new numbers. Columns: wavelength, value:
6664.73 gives 3.58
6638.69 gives 3.875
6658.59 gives 4.034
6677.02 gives 4.077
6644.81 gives 3.865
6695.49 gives 3.875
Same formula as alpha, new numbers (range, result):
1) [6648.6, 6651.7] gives 3.901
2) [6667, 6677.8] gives 3.875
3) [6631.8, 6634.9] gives 3.71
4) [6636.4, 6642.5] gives 3.844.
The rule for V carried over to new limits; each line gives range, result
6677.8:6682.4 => 3.943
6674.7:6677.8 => 3.879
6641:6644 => 3.957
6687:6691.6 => 3.803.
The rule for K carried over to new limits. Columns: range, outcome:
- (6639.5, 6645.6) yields 3.94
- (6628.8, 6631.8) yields 3.99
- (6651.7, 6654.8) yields 4.04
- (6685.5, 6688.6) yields 3.9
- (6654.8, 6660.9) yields 4.01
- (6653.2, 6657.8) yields 4.02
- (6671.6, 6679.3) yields 3.95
